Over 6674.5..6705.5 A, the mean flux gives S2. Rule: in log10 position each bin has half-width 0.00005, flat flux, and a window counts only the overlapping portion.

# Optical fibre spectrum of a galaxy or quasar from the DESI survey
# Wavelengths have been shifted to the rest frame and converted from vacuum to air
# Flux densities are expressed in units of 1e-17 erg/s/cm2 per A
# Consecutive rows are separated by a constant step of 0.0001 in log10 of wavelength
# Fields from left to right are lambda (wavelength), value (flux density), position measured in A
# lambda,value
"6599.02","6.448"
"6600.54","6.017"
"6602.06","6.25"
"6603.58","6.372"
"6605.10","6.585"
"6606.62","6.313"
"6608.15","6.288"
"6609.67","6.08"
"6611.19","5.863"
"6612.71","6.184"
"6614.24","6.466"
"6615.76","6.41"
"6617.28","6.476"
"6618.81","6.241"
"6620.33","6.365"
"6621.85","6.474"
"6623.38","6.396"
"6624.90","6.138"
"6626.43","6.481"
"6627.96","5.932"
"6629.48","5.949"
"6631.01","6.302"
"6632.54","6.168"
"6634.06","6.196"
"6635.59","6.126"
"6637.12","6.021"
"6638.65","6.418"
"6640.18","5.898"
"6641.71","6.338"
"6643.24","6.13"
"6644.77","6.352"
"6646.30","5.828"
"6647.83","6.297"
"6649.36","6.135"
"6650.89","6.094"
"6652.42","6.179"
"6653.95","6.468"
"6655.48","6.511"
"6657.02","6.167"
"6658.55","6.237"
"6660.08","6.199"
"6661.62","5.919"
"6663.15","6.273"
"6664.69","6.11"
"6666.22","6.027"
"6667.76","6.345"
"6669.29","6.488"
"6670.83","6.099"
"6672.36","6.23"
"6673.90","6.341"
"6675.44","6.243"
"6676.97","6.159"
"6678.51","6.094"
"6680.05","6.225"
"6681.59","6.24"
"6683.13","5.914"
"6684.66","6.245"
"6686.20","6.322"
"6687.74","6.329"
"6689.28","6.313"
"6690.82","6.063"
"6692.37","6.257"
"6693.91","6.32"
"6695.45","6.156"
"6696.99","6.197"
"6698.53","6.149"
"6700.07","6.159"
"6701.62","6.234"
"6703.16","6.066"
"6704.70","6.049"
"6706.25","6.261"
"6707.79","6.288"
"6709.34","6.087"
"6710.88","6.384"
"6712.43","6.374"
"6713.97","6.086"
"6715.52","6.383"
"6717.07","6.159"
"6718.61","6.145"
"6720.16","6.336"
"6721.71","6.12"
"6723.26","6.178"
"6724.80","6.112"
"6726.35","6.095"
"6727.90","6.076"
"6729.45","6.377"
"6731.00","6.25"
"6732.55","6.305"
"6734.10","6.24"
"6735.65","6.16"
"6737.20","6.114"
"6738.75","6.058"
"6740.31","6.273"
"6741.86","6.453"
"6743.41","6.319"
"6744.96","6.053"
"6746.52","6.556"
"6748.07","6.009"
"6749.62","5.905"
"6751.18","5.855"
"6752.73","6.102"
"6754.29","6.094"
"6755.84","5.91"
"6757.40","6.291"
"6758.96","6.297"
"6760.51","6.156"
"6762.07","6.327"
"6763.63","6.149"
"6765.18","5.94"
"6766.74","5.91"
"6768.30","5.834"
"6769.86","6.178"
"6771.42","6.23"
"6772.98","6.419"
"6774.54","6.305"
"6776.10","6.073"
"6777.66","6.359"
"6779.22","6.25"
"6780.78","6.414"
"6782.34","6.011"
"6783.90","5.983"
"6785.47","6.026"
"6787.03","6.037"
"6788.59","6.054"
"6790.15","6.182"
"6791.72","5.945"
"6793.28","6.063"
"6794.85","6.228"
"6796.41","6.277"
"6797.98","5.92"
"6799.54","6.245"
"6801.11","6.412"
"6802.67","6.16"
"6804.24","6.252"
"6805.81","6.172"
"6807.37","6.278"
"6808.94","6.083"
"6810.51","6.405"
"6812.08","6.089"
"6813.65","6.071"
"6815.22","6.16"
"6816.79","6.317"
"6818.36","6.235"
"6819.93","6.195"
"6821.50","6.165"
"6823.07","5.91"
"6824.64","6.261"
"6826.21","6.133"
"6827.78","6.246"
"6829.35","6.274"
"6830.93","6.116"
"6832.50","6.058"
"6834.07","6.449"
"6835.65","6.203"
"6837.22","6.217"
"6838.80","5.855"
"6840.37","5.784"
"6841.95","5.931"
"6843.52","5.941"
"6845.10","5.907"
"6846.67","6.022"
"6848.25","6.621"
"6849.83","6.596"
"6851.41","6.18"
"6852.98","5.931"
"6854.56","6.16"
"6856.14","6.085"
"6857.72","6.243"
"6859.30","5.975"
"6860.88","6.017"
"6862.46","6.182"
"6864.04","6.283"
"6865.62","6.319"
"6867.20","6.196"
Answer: 6.19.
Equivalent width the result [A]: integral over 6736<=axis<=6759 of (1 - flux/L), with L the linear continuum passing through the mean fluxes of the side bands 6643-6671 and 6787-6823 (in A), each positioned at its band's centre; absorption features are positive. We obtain 0.13 A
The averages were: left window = 6.21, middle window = 6.15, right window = 6.17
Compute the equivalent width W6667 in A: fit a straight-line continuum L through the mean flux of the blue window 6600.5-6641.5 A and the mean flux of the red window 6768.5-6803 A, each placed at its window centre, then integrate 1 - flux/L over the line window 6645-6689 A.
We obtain 0.1 A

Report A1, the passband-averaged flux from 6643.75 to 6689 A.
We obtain 6.21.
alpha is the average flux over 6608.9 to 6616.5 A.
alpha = 6.2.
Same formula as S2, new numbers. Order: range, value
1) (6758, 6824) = 6.16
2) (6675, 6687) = 6.18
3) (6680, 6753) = 6.2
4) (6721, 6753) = 6.17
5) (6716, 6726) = 6.18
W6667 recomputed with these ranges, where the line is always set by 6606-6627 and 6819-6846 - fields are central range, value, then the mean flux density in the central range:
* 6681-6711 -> 0.12 A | 6.2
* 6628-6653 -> 0.51 A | 6.15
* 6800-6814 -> -0.22 A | 6.22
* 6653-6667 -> 0.10 A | 6.21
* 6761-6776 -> 0.04 A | 6.14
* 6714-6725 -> 0.00 A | 6.2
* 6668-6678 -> -0.03 A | 6.26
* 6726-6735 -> -0.05 A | 6.23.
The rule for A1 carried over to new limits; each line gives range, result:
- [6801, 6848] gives 6.15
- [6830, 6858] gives 6.13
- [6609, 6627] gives 6.3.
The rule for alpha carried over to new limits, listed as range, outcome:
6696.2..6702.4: 6.19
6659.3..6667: 6.1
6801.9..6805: 6.2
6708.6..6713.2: 6.29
